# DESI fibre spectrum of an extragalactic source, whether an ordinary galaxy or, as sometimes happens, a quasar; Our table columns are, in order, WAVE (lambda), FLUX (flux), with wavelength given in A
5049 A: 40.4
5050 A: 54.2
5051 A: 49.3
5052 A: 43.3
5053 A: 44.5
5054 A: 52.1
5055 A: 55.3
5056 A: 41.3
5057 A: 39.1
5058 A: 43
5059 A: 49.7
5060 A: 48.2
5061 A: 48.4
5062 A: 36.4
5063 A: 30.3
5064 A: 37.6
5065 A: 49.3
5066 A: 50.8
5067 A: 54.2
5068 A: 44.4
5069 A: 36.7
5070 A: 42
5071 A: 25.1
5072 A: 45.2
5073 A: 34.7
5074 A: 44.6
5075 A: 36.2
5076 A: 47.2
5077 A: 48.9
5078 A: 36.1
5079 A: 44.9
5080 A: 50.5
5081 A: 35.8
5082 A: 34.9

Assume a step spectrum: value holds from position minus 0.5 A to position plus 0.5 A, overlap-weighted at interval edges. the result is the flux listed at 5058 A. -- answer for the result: 43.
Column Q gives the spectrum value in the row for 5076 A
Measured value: 47.2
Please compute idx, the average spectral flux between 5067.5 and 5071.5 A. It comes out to 37.1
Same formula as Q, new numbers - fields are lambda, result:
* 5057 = 39.1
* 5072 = 45.2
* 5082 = 34.9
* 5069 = 36.7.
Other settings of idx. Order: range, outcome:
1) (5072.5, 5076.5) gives 40.7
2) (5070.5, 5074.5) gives 37.4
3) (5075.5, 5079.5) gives 44.3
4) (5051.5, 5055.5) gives 48.8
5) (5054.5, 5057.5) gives 45.2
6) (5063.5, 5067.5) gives 48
